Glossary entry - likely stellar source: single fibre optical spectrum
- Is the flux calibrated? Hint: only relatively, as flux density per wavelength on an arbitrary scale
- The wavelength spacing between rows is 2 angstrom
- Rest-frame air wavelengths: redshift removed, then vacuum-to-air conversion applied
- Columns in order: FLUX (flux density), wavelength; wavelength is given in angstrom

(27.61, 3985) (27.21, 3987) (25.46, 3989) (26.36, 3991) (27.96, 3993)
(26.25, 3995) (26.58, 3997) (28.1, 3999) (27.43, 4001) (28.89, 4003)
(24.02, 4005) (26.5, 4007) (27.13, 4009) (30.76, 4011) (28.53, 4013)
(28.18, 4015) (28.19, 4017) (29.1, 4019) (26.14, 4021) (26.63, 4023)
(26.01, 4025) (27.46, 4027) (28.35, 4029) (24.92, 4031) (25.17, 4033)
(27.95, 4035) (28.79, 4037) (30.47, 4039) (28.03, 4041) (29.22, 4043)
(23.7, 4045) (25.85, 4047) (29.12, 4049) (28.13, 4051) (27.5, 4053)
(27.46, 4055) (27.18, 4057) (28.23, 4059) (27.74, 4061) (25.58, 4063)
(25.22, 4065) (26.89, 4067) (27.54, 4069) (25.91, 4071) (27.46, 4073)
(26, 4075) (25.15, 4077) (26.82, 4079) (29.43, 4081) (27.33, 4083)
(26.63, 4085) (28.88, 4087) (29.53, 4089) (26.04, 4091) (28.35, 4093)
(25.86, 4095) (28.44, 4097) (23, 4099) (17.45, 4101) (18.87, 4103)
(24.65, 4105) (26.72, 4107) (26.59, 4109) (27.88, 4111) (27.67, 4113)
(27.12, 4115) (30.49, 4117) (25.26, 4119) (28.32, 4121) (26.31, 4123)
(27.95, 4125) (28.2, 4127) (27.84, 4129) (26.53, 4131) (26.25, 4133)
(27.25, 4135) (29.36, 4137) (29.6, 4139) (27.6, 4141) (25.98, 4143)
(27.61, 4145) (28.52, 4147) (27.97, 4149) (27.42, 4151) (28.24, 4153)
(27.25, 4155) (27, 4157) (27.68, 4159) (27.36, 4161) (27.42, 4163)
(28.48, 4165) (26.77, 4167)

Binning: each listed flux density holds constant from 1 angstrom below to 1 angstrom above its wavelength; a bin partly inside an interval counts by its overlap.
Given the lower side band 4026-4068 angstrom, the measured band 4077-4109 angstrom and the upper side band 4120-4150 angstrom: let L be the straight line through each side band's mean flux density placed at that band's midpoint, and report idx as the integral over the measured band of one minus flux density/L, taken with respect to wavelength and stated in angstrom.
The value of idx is 1.9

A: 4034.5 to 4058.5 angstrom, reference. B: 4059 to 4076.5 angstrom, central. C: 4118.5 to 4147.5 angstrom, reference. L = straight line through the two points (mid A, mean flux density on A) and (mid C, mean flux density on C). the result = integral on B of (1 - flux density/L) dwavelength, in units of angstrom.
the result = 0.7 angstrom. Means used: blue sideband 27.8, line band 26.6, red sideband 27.5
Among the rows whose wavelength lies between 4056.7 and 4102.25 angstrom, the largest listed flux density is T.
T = 29.53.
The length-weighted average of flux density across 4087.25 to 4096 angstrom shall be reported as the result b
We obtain 27.6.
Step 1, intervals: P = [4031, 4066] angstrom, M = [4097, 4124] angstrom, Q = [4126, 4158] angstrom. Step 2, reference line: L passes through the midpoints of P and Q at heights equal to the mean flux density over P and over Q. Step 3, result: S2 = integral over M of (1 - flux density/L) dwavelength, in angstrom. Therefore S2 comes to 2.0 angstrom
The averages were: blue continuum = 27.3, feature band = 25.5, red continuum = 27.7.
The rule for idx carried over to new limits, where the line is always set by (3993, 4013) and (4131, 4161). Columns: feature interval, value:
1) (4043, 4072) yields 0.58 angstrom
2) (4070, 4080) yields 0.45 angstrom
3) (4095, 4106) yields 1.91 angstrom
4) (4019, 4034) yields 0.47 angstrom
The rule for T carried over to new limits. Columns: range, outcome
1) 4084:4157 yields 30.49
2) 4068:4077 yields 27.54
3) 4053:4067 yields 28.23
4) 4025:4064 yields 30.47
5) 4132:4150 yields 29.6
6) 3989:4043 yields 30.76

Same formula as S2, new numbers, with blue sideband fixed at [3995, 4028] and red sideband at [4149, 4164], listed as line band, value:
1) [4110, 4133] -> 0.0 angstrom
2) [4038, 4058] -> -0.2 angstrom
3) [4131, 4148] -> -0.1 angstrom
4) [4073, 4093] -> 0.1 angstrom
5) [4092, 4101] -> 0.7 angstrom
